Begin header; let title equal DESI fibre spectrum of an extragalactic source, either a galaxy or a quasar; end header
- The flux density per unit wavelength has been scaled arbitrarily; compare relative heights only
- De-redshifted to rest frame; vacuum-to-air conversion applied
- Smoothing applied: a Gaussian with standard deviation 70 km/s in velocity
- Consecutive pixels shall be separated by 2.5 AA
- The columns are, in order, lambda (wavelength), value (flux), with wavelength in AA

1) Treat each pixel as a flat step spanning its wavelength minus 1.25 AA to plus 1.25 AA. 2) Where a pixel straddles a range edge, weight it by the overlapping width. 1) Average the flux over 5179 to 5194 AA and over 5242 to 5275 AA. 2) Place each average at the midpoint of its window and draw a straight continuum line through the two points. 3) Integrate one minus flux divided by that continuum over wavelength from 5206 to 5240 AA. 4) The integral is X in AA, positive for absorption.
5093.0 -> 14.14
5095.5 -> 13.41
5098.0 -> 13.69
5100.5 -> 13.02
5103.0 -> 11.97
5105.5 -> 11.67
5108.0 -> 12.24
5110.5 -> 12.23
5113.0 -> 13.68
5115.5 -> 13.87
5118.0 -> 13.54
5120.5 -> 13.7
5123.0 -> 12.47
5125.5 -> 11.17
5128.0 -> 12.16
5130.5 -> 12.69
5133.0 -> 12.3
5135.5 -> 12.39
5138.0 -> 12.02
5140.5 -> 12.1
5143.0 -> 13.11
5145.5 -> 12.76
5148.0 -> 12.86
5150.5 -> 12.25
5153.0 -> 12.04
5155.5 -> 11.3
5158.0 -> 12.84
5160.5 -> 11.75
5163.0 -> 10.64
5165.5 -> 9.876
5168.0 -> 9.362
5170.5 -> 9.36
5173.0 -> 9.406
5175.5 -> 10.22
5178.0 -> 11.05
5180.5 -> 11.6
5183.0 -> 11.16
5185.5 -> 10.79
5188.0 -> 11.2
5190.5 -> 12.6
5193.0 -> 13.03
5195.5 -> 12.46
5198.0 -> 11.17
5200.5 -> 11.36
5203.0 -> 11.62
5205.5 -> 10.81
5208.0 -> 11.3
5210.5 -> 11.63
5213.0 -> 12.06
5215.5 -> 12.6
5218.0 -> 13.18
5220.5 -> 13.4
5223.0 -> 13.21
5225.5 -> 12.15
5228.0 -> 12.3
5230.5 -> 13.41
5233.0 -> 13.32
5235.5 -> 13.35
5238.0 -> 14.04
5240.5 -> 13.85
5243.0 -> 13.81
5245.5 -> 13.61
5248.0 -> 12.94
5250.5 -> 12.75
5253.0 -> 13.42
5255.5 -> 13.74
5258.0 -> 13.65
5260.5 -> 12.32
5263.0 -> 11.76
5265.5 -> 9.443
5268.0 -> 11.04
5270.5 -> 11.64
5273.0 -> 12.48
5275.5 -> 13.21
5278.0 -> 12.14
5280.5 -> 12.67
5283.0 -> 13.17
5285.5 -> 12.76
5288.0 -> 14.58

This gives -1.8 AA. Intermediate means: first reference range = 11.7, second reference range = 12.5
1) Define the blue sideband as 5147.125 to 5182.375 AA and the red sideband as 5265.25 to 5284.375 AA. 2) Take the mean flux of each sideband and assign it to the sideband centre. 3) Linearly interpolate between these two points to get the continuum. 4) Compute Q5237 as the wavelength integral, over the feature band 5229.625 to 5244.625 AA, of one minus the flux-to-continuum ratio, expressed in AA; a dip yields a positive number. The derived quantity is -2.4 AA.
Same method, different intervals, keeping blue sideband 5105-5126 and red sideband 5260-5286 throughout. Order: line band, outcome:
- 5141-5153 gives 0.03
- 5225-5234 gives -0.43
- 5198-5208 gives 0.91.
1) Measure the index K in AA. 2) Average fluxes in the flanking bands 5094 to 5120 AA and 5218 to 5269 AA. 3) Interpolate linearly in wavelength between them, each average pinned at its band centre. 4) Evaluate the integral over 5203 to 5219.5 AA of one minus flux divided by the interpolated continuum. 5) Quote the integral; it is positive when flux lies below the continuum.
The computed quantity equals 1.3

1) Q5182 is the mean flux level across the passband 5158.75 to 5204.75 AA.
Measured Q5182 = 11.1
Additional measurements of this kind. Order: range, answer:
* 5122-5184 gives 11.6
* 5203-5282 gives 12.6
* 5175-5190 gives 11.1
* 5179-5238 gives 12.2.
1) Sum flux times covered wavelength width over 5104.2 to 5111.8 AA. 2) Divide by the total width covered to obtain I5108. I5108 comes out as 12.1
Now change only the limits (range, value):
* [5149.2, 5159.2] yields 12.1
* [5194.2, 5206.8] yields 11.5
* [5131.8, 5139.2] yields 12.2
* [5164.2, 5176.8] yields 9.65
